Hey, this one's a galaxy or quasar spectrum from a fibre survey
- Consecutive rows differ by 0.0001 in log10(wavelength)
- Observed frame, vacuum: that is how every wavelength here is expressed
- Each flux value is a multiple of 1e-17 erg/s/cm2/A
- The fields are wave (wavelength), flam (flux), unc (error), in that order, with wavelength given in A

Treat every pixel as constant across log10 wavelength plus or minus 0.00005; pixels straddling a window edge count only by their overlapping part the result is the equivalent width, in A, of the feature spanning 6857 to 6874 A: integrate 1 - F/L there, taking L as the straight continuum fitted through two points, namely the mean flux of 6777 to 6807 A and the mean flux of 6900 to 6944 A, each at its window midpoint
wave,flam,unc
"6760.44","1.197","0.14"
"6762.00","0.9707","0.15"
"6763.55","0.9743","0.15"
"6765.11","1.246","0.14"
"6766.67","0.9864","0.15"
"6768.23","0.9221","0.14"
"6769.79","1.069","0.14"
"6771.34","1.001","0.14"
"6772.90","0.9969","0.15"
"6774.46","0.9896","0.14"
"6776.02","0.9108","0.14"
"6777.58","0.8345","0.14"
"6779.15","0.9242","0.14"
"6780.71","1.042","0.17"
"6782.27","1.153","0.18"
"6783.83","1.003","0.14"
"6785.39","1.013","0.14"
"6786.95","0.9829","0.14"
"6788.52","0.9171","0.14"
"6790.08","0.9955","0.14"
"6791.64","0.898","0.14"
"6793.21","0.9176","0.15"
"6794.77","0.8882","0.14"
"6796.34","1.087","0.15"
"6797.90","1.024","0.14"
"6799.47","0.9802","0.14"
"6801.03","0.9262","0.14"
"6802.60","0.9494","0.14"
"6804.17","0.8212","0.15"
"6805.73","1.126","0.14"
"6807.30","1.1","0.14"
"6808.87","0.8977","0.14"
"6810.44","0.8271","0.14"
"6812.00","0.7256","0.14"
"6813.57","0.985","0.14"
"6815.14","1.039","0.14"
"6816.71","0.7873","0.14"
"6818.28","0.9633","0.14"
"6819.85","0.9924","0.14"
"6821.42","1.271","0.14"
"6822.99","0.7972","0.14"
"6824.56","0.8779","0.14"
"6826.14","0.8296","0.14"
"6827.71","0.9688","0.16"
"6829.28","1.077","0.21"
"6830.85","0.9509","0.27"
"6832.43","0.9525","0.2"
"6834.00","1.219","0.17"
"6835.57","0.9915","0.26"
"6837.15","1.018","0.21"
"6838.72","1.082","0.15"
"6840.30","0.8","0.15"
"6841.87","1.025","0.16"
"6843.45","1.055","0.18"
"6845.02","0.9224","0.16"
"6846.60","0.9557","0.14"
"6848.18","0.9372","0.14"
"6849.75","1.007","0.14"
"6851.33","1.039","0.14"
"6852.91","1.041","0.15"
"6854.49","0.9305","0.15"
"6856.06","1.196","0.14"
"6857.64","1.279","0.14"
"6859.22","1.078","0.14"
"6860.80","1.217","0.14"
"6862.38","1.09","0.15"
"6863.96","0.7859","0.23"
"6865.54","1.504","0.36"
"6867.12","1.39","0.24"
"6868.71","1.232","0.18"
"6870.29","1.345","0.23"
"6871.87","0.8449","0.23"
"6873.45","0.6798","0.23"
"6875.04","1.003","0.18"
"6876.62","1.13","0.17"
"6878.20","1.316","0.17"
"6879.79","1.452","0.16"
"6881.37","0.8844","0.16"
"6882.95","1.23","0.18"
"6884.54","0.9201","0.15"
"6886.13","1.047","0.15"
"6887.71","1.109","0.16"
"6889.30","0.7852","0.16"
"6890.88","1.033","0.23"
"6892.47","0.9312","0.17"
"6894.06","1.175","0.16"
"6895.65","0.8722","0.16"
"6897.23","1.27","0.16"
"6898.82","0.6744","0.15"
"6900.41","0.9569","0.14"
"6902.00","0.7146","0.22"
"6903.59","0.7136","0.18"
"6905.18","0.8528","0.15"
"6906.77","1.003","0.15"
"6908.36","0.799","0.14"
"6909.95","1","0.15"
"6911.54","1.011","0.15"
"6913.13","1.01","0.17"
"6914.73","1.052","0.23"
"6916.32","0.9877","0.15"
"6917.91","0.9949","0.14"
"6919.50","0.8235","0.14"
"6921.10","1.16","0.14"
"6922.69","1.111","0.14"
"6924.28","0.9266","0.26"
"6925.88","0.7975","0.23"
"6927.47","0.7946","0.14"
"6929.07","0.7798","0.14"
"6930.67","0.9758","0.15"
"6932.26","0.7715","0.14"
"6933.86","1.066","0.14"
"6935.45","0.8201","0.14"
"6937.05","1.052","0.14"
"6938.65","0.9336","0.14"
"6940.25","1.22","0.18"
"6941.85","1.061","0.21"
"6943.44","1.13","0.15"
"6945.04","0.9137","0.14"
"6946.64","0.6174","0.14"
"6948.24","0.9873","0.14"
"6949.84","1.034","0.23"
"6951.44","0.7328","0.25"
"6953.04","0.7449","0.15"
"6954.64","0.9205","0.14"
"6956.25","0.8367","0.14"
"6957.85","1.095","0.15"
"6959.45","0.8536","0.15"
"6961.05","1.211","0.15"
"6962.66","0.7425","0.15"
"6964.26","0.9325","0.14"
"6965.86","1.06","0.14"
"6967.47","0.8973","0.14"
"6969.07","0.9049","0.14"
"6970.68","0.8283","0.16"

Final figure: -3.1 A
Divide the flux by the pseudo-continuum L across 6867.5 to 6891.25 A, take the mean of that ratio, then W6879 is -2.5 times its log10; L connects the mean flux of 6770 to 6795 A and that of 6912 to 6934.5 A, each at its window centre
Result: -0.13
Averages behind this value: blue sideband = 0.971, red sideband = 0.946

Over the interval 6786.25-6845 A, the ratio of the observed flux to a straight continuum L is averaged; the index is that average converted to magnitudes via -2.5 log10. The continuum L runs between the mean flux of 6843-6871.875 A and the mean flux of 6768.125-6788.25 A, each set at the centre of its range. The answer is 0.08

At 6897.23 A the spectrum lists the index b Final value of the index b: 1.27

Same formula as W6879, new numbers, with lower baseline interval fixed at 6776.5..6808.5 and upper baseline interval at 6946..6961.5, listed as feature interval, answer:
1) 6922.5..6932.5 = 0.05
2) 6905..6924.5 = -0.08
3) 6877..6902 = -0.11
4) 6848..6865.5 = -0.14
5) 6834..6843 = -0.06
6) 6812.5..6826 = 0.01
